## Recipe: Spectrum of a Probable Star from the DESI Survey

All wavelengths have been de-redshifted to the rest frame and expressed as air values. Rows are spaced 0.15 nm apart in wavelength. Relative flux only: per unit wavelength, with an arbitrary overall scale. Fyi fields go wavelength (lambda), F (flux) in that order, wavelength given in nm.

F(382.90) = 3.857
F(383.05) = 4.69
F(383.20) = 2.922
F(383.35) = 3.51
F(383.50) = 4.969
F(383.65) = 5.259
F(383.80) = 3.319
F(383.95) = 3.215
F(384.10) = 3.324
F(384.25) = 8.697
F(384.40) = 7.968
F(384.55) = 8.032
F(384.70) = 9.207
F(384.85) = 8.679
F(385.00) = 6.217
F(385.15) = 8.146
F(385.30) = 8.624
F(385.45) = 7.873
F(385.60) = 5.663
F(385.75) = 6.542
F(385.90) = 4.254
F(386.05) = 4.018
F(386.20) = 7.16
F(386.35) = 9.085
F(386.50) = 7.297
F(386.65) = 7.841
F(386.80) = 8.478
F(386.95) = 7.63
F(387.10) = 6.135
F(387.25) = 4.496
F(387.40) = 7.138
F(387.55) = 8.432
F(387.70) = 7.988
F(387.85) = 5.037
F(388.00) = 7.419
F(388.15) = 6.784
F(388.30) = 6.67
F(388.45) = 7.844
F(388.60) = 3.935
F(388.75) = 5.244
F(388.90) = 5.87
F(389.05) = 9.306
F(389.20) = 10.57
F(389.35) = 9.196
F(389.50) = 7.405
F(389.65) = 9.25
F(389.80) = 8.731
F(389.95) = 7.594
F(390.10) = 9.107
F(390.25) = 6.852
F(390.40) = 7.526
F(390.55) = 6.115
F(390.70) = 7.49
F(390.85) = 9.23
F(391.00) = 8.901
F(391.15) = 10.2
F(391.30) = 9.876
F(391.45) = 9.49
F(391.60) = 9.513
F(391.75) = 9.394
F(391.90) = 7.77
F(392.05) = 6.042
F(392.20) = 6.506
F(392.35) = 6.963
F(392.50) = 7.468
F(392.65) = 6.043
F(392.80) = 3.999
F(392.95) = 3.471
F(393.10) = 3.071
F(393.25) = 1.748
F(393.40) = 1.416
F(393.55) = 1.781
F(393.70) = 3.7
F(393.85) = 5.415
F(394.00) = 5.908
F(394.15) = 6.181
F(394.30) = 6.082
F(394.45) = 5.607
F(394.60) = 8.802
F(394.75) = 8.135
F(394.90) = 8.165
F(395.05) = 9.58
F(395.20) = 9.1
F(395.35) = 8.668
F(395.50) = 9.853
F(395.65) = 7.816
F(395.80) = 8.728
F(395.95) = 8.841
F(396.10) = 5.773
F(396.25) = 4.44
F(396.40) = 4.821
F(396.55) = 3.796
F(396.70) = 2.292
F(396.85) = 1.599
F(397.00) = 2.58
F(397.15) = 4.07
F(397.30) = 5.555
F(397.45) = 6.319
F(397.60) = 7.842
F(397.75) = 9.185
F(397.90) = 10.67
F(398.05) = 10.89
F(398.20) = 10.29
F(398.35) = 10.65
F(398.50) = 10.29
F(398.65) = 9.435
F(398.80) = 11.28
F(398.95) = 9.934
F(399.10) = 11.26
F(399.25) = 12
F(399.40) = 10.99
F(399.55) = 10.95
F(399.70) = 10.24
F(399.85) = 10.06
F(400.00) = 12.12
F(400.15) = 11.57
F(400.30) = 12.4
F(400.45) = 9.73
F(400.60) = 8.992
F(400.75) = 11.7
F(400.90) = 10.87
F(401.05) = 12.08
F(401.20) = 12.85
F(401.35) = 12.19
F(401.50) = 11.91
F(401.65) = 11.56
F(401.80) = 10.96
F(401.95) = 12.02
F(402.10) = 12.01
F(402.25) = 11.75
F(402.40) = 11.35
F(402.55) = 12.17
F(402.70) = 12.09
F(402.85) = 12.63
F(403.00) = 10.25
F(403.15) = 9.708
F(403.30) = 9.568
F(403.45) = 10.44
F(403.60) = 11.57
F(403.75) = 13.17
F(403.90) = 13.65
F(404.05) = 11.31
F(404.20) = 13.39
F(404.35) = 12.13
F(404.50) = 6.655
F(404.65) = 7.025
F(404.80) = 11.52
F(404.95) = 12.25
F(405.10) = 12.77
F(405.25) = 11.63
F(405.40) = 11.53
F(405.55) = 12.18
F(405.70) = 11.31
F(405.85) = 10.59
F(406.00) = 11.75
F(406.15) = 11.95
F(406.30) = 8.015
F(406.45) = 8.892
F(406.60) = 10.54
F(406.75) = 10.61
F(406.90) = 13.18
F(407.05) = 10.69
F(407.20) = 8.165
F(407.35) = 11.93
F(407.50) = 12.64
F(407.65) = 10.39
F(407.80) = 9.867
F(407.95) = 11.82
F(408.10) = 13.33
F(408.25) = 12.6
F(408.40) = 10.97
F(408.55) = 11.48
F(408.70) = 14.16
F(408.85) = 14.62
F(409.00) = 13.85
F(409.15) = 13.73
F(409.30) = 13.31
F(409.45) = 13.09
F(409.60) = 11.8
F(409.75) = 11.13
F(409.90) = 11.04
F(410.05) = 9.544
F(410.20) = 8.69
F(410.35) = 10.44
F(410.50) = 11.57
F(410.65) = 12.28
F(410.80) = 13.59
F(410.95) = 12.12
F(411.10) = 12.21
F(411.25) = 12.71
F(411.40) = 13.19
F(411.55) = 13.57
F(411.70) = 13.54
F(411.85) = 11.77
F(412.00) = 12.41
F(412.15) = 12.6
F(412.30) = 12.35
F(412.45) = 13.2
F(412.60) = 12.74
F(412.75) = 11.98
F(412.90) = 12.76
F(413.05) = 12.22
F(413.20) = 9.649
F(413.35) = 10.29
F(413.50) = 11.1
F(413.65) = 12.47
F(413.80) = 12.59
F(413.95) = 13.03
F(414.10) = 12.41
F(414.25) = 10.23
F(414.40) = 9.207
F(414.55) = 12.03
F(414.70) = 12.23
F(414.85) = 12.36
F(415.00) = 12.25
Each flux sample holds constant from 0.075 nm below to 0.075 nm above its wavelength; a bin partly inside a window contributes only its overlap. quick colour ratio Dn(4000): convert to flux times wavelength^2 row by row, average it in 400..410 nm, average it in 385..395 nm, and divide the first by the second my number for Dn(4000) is 1.8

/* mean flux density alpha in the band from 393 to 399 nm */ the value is 6.73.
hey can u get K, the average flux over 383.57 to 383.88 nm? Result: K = 4.28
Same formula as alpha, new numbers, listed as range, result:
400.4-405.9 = 11.3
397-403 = 10.5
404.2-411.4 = 11.5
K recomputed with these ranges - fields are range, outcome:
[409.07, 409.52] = 13.4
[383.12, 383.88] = 4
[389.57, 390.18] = 8.65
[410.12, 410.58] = 10.2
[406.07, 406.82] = 10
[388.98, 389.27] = 9.94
